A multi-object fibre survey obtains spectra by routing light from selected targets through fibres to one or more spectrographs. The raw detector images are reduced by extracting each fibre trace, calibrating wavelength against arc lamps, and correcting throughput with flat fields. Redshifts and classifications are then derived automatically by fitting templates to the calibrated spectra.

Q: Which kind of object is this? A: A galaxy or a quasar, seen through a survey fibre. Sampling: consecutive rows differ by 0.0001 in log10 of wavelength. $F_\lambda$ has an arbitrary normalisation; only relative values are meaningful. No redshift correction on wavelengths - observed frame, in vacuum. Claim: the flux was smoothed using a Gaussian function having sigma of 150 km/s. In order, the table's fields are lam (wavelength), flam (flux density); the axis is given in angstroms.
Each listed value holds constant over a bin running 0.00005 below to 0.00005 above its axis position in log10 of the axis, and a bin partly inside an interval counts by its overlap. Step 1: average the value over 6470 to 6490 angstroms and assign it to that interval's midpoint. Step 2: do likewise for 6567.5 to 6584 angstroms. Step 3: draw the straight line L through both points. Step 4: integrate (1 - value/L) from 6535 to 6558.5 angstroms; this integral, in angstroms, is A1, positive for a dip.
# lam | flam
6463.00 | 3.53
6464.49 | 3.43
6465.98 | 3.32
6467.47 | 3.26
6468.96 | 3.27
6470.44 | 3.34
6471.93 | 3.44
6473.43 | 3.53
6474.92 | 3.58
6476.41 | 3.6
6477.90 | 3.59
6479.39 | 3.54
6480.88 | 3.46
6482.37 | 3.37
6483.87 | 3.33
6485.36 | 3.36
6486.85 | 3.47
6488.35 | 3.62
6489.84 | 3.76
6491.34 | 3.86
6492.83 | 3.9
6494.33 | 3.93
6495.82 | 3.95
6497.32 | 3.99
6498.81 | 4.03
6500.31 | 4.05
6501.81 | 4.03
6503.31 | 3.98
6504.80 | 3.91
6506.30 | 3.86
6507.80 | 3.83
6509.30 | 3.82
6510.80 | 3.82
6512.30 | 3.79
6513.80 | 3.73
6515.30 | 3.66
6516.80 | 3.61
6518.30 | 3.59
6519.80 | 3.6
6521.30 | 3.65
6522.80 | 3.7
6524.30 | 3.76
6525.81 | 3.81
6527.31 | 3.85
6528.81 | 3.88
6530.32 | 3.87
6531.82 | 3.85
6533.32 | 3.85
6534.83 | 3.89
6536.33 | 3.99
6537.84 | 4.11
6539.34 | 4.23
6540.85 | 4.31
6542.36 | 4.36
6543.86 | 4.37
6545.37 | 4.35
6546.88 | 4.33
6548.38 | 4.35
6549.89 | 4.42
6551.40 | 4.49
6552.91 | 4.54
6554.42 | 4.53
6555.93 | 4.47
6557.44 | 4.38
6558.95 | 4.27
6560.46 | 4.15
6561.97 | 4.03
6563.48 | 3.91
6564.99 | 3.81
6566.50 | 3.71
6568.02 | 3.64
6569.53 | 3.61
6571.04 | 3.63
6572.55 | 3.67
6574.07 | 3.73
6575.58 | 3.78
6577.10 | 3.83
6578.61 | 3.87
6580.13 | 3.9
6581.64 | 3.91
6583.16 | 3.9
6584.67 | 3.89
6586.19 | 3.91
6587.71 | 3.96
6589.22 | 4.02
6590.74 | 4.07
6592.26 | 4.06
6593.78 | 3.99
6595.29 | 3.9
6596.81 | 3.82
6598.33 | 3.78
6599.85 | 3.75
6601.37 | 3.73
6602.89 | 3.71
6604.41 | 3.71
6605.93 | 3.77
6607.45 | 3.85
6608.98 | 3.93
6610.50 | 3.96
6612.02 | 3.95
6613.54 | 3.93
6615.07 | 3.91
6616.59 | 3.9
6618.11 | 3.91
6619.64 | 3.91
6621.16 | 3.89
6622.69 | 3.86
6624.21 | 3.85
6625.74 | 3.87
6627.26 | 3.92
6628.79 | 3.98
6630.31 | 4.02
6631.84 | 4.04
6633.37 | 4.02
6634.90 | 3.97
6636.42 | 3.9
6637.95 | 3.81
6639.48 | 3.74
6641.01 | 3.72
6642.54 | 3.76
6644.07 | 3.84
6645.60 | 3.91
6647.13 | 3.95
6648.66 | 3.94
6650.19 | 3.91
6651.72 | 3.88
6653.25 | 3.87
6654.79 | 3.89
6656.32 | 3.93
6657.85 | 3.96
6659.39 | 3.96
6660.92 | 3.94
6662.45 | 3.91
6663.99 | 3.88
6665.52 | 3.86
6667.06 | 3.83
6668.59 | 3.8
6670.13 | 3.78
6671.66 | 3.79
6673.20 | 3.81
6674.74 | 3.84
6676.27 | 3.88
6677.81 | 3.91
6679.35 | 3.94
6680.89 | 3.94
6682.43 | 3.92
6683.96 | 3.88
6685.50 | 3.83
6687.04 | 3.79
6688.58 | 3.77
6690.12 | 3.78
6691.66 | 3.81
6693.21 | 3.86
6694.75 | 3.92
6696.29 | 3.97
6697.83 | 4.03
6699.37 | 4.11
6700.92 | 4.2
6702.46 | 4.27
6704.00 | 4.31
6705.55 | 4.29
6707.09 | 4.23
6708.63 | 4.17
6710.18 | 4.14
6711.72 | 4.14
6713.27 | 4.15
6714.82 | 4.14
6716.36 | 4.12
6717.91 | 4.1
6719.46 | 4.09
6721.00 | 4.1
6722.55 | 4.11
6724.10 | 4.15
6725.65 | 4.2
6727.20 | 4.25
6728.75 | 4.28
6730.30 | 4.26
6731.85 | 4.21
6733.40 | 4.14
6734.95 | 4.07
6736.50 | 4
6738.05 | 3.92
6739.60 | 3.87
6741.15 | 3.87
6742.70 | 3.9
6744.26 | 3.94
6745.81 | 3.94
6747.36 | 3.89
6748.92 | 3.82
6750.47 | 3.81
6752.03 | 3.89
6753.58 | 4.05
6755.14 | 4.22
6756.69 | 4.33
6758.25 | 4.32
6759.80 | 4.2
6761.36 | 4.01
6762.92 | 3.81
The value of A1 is -4.1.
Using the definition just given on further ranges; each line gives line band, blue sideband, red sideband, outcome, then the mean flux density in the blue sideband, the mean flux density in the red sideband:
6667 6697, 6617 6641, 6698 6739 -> 1.5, 3.91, 4.16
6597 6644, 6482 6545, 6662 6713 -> 0.6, 3.85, 3.96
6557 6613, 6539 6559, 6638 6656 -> 4.2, 4.39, 3.85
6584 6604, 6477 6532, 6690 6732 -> 0.1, 3.75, 4.12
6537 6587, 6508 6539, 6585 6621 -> -3.0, 3.8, 3.89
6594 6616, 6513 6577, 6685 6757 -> 0.9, 3.99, 4.05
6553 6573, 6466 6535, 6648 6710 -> -1.2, 3.7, 3.94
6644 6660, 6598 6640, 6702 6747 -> 0.1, 3.88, 4.11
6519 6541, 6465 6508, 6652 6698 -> -1.0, 3.66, 3.87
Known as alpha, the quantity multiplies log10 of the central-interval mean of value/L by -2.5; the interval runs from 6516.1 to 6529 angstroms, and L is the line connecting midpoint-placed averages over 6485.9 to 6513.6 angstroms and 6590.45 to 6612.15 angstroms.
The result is 0.04 mag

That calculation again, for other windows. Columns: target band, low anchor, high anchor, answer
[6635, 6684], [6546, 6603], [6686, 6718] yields 0.04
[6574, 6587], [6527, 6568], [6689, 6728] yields 0.08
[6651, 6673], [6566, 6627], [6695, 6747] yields 0.03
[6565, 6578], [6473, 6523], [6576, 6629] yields 0.04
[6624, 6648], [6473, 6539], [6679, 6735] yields 0.02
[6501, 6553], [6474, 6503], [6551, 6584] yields -0.03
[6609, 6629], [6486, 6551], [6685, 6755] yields 0.02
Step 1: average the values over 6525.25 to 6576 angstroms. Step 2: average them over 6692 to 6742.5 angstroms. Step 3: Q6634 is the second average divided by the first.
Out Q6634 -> 1.01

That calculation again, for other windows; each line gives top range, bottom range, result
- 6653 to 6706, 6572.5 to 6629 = 1.01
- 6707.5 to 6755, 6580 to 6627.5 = 1.04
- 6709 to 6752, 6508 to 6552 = 1.02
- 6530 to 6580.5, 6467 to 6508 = 1.11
